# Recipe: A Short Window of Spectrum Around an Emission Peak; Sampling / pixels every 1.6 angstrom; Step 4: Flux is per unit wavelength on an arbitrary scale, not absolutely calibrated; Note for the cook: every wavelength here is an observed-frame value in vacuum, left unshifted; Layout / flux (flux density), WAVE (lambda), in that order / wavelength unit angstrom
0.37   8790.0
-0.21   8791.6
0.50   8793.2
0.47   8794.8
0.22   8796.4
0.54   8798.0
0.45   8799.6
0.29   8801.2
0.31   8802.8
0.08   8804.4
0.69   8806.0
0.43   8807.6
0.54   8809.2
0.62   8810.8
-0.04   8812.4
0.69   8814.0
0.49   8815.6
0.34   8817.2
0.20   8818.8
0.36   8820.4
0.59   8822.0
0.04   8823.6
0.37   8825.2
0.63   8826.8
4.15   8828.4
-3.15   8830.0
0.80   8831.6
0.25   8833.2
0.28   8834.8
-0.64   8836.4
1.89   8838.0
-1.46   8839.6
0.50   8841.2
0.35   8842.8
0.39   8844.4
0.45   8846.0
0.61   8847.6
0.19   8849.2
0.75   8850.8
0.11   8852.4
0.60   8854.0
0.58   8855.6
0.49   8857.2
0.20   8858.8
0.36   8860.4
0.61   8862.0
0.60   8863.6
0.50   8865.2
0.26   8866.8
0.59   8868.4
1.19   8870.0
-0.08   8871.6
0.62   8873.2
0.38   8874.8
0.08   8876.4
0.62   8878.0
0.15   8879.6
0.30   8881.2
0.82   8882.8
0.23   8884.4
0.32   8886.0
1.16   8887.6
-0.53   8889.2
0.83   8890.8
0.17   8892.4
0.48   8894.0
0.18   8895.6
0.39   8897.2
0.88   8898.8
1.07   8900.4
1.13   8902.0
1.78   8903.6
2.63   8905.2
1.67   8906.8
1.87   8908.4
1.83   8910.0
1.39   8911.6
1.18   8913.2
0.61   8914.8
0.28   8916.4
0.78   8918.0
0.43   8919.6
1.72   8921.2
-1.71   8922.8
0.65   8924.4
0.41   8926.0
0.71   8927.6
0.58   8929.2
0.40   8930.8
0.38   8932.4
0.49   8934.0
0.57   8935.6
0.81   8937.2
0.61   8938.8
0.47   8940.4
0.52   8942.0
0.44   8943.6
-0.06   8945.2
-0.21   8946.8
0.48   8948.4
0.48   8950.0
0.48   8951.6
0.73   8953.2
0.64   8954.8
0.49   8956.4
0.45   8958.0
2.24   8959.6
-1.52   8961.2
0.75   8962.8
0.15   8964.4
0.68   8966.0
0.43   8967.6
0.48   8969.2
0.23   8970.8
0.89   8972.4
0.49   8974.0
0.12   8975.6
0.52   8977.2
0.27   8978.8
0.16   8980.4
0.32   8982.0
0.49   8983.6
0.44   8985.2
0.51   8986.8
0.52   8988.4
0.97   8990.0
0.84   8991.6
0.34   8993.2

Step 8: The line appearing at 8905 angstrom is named Hgamma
